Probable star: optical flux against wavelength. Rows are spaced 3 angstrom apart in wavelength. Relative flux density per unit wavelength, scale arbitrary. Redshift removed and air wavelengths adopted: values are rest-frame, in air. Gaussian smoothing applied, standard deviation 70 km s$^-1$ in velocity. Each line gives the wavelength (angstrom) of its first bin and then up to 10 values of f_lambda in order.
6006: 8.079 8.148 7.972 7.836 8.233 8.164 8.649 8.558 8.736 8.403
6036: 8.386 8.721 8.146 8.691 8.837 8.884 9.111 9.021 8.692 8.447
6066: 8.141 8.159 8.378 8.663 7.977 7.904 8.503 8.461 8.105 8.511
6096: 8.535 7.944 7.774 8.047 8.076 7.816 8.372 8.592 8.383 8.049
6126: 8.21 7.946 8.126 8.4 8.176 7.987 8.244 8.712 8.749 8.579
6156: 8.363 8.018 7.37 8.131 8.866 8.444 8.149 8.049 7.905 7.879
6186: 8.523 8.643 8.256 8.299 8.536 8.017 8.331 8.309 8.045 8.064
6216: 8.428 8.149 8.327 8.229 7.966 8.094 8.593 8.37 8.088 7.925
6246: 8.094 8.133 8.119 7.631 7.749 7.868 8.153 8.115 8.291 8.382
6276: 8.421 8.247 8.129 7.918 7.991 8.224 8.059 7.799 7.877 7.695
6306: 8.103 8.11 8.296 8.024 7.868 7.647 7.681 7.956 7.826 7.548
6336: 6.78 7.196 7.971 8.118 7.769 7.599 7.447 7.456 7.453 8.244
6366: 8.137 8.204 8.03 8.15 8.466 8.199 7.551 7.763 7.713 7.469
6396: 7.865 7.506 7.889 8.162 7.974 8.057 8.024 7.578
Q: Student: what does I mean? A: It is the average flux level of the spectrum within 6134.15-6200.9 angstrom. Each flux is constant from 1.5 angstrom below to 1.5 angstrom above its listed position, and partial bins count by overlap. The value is 8.28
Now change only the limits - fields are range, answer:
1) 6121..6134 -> 8.11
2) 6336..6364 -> 7.64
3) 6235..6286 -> 8.1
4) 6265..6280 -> 8.29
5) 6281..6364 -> 7.81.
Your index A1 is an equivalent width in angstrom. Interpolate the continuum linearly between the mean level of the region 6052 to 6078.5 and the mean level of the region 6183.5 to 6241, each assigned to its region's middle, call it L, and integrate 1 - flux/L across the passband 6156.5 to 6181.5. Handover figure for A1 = 0.7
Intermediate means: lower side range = 8.54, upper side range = 8.27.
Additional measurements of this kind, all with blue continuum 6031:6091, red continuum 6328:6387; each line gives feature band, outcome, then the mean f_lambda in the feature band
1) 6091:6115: 0.75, 8.13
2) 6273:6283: -0.39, 8.29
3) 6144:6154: -0.41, 8.62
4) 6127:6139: 0.22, 8.16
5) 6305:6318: -0.33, 8.1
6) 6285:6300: -0.09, 7.99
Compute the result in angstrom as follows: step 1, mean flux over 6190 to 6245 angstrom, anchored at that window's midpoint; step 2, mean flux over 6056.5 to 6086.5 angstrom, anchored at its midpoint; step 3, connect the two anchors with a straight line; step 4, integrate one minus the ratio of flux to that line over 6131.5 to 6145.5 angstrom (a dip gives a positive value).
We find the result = 0.2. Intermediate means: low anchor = 8.37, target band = 8.19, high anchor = 8.23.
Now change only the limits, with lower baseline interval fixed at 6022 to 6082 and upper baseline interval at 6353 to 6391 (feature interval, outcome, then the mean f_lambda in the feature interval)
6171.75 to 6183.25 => 0.3 angstrom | 8.04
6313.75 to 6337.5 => 1.0 angstrom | 7.66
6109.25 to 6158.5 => 0.5 angstrom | 8.29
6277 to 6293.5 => -0.1 angstrom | 8.11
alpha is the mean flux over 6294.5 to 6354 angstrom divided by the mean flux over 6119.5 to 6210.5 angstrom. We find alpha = 0.9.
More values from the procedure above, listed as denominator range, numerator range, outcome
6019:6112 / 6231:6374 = 0.95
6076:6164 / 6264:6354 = 0.96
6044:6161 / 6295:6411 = 0.94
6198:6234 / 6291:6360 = 0.95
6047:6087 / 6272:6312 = 0.95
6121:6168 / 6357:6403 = 0.96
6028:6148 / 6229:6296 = 0.97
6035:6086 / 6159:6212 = 0.97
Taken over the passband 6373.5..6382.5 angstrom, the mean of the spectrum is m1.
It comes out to 8.27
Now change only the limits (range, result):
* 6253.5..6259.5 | 7.69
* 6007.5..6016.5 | 7.99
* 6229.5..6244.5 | 8.21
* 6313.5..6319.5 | 7.95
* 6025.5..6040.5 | 8.56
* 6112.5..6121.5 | 8.45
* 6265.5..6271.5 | 8.2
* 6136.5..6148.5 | 8.28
